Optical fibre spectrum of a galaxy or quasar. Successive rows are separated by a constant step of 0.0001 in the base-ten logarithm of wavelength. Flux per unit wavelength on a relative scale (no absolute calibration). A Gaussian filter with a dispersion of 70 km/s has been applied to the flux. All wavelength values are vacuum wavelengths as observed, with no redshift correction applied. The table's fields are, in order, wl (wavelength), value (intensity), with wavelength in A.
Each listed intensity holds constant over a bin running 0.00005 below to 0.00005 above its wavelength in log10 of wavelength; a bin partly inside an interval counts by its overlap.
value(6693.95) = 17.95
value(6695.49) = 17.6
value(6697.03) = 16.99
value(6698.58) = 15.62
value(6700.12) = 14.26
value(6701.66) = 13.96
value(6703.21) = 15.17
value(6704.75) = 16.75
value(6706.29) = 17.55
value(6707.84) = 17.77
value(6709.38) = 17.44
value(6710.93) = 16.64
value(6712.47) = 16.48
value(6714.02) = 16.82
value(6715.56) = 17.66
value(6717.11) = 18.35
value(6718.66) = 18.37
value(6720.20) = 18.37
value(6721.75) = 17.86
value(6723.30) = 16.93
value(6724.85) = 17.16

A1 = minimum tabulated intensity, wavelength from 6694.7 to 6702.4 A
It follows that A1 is 13.96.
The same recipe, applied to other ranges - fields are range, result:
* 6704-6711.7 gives 16.64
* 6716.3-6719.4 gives 18.35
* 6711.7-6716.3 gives 16.48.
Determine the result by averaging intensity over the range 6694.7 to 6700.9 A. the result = 16.1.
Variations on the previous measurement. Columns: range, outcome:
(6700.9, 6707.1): 15.9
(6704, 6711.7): 17.2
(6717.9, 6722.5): 18.2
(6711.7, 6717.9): 17.3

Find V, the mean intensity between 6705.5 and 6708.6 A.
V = 17.6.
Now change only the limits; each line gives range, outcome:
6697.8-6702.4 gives 14.6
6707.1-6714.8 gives 17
